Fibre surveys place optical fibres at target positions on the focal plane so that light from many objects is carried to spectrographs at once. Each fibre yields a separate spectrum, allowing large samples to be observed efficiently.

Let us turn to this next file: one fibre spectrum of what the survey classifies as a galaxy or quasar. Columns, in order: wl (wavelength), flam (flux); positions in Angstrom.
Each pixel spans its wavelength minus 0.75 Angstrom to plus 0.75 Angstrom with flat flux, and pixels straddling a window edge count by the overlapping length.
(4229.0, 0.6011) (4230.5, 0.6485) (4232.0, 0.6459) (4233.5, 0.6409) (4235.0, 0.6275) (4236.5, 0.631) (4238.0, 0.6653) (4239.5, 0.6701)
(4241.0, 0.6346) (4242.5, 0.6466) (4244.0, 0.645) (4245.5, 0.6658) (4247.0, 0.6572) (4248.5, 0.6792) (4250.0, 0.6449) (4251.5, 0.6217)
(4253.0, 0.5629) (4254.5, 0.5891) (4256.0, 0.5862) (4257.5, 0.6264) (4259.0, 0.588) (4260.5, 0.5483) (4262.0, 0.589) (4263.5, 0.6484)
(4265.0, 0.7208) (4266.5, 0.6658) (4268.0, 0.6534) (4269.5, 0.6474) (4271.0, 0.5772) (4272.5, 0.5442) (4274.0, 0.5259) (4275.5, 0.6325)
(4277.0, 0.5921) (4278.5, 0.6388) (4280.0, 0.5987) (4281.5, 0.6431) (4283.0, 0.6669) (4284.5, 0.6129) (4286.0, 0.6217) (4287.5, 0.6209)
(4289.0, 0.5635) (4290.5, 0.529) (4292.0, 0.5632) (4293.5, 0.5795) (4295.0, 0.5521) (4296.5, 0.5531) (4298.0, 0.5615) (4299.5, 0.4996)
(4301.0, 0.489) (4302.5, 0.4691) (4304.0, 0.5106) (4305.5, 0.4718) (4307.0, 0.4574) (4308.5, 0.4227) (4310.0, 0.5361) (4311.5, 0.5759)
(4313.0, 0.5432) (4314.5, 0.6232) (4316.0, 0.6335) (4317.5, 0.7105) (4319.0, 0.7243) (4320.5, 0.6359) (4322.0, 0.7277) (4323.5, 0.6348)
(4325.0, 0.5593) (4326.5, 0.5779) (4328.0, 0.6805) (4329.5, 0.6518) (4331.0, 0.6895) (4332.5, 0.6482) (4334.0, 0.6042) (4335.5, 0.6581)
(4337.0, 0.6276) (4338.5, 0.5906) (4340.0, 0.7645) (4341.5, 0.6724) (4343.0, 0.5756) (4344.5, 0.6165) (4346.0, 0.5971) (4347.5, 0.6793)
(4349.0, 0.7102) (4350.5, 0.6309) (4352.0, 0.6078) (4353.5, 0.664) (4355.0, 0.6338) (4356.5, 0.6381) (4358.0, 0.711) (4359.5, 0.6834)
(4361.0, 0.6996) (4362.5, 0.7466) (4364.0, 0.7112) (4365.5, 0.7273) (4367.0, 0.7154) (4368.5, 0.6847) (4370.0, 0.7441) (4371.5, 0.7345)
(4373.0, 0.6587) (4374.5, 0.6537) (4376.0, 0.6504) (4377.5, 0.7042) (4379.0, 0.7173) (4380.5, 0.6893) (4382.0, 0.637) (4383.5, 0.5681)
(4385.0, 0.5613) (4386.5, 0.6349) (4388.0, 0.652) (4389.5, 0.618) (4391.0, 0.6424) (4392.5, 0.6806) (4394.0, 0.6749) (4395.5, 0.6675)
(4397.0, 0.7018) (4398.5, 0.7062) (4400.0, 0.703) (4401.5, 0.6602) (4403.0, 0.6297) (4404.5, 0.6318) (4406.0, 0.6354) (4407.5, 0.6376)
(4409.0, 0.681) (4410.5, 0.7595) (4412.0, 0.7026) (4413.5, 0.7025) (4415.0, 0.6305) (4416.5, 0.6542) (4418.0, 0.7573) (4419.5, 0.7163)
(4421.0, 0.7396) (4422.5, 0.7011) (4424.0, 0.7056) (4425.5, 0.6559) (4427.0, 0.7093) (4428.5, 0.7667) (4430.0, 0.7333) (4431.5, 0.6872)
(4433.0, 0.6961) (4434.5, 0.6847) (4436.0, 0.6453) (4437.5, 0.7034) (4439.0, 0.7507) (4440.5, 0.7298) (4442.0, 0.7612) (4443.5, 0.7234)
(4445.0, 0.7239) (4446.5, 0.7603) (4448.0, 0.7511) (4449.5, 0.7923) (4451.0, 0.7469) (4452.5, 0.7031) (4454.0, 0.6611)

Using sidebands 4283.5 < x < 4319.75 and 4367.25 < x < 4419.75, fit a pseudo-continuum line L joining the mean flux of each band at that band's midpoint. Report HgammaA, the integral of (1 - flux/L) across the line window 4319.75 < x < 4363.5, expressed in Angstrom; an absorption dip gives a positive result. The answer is -3.2 Angstrom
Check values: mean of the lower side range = 0.56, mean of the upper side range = 0.671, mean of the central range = 0.653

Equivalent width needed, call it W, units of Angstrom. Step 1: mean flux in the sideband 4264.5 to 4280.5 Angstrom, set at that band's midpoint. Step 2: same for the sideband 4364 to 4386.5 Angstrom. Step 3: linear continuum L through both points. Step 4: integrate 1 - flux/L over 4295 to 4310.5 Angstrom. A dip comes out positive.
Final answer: 3.29 Angstrom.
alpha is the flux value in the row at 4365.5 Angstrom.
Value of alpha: 0.7273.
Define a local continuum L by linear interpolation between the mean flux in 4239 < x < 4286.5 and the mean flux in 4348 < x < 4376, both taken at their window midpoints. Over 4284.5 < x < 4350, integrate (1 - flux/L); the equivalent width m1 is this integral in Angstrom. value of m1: 5.93 Angstrom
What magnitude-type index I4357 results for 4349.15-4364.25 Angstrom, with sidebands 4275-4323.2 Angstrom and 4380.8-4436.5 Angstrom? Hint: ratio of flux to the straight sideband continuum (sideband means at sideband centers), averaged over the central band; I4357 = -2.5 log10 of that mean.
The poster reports -0.071 mag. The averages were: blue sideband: 0.58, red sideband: 0.675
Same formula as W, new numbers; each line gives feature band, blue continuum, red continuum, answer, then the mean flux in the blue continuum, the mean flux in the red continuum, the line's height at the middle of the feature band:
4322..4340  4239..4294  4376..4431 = 0.2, 0.616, 0.677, 0.645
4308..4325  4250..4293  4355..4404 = 0.5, 0.607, 0.674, 0.635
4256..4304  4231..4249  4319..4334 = 4.4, 0.65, 0.647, 0.649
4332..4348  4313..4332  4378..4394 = 0.2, 0.65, 0.643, 0.648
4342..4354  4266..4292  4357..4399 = 0.4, 0.606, 0.677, 0.656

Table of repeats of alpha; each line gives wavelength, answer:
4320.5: 0.6359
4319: 0.7243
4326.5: 0.5779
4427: 0.7093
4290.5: 0.529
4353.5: 0.664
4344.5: 0.6165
